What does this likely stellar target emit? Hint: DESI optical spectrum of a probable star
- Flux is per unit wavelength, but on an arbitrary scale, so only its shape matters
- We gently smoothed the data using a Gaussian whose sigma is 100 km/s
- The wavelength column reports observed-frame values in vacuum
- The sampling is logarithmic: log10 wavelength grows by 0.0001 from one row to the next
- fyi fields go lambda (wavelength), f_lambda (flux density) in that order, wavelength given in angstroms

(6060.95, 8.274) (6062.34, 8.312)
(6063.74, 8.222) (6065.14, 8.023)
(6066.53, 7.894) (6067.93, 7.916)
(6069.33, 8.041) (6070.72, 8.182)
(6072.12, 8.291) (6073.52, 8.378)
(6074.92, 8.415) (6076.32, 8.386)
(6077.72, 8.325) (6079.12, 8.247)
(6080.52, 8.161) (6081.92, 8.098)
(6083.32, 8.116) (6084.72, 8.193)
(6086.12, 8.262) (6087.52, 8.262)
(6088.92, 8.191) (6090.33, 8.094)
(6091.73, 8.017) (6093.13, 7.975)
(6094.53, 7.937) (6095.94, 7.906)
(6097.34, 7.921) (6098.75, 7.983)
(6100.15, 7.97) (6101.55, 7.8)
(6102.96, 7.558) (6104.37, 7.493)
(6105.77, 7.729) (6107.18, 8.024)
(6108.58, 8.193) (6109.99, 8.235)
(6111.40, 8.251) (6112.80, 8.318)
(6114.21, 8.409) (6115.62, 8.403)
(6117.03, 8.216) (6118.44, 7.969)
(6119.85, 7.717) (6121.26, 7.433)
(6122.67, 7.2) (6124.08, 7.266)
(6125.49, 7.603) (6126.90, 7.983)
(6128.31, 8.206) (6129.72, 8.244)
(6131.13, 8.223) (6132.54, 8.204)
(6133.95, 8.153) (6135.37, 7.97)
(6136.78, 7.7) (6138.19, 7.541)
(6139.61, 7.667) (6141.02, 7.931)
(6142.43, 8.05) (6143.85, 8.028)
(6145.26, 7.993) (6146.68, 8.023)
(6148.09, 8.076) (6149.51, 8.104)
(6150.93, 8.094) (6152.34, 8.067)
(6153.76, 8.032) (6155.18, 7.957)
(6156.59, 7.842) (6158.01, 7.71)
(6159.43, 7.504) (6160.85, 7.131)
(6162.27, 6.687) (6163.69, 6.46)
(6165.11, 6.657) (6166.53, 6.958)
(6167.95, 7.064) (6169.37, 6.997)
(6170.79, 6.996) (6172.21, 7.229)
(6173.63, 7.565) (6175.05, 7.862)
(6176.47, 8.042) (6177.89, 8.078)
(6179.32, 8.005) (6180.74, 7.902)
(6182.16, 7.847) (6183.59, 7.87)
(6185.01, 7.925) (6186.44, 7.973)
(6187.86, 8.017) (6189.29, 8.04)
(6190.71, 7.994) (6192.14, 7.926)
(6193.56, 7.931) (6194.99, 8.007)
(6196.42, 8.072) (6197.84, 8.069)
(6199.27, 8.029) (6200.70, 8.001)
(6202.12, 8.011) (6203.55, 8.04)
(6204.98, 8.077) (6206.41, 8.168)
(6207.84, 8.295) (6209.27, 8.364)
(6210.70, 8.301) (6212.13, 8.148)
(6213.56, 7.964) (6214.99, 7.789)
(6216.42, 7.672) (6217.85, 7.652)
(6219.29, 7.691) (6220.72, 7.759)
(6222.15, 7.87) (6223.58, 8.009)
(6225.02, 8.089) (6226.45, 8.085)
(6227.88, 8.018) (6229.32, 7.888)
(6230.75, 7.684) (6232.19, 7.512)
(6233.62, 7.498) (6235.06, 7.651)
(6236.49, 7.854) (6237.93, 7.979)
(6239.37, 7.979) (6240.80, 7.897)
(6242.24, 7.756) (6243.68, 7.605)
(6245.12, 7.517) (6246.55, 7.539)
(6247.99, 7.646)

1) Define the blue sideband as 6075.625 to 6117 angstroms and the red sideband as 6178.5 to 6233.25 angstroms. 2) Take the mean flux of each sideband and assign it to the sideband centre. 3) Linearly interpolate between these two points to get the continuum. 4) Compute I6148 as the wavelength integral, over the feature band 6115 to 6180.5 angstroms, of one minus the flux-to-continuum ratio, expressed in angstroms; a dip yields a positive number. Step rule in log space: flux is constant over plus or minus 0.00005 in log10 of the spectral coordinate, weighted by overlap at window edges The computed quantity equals 2.6 angstroms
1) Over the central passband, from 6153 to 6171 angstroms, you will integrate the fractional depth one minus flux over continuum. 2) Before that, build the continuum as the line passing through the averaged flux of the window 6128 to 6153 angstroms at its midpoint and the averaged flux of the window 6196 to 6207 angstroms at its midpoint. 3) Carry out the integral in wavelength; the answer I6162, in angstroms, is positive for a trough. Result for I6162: 1.8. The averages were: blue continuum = 8.01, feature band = 7.24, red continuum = 8.06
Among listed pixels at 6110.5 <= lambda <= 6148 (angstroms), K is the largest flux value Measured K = 8.409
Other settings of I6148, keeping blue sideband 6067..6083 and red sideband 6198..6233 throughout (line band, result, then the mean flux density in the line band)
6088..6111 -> 0.6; 7.94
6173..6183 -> 0.2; 7.9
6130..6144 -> 0.3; 7.95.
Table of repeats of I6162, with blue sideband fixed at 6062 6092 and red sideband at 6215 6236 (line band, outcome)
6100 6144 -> 0.76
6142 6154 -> -0.08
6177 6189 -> -0.08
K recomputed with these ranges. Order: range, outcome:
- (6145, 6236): 8.364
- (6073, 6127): 8.415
